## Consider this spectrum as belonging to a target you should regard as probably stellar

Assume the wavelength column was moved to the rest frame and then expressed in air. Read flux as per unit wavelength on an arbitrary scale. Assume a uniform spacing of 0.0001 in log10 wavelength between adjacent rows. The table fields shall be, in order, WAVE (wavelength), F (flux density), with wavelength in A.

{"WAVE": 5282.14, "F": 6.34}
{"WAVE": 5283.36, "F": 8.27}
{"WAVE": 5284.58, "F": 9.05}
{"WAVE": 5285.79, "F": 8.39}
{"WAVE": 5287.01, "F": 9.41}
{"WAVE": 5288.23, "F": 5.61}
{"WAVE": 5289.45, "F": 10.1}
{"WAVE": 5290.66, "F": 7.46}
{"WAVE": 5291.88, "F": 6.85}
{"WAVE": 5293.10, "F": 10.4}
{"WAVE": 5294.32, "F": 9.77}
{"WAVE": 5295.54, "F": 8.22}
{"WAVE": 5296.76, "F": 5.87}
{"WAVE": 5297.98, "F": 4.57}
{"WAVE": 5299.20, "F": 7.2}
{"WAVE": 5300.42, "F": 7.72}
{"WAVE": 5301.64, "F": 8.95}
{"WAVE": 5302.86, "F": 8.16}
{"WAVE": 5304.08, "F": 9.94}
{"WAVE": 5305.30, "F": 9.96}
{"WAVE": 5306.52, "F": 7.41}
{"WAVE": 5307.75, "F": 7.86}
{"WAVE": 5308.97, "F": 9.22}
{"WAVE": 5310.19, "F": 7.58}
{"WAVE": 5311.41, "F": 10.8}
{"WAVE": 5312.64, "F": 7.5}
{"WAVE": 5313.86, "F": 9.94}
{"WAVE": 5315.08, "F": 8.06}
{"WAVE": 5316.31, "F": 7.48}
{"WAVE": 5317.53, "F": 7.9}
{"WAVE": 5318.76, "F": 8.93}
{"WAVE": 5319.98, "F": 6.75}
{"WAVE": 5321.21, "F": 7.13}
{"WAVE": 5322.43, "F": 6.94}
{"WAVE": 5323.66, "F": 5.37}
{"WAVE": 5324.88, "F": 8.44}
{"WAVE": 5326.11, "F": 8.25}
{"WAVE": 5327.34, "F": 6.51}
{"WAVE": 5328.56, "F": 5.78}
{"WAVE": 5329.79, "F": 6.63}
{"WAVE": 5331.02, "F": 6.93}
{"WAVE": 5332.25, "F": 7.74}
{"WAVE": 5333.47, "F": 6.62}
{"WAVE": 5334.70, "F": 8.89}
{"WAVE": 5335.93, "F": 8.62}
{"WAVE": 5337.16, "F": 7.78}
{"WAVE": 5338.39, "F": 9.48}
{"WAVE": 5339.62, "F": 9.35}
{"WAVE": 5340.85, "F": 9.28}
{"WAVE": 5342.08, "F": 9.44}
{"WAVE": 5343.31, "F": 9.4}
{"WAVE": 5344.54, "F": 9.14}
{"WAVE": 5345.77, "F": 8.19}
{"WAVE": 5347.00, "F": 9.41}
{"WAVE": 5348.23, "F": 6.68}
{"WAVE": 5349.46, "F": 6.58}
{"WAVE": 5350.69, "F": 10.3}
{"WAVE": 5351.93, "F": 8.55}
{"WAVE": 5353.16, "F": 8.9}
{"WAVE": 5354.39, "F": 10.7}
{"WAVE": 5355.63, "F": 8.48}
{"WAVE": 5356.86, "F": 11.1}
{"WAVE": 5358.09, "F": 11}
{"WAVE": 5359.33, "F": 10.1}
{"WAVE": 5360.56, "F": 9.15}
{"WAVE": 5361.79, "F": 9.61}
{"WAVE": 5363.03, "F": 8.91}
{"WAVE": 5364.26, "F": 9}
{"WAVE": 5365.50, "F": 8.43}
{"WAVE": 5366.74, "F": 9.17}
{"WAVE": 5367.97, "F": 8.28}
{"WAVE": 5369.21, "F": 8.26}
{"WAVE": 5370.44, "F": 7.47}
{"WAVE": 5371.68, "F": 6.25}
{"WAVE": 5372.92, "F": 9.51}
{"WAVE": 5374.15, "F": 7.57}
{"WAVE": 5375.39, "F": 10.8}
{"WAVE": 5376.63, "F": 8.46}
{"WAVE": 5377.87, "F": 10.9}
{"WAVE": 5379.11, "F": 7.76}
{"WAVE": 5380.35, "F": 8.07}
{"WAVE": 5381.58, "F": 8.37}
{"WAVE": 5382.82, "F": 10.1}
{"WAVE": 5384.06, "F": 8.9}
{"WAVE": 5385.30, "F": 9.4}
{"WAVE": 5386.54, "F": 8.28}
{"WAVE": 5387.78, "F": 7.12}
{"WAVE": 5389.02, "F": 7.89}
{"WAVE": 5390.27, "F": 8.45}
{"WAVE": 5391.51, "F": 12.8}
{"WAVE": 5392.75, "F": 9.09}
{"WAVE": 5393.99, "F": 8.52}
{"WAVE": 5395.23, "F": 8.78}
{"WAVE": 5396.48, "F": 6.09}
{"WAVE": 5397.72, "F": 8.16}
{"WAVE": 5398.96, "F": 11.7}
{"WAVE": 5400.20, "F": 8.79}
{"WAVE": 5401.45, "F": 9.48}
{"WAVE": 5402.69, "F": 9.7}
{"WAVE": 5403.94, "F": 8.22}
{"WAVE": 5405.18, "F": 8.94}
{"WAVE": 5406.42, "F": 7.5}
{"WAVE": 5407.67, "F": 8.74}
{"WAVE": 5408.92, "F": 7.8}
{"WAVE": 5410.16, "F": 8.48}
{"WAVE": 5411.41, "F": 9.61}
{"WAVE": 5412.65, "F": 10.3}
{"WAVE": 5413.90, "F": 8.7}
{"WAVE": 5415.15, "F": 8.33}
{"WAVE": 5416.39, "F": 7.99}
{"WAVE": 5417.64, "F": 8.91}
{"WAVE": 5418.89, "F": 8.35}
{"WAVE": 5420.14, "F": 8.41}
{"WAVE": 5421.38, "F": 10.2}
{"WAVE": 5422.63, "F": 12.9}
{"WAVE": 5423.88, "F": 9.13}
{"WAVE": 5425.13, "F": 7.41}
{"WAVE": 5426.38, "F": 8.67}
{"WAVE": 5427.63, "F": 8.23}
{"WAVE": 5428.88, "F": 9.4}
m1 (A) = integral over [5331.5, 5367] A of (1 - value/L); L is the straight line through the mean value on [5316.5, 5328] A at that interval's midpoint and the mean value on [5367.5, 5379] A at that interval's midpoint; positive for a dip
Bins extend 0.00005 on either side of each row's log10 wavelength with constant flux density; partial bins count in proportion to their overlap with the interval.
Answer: -4.2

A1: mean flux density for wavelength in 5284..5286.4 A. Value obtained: 8.74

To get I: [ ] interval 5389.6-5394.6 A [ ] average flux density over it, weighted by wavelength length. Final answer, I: 9.69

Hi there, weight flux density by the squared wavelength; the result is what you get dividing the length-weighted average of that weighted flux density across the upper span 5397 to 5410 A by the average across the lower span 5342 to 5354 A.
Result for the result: 1.04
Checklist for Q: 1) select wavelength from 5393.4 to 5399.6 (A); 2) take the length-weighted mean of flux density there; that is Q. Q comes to 8.66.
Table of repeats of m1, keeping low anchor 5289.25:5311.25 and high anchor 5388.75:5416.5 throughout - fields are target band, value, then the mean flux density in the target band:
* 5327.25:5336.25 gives 1.3 A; 7.21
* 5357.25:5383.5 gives -0.8 A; 8.93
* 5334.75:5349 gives -0.5 A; 8.78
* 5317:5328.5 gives 1.5 A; 7.28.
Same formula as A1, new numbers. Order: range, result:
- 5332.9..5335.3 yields 7.76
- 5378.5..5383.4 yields 8.58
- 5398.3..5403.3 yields 9.91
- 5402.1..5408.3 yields 8.61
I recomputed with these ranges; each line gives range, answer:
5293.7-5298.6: 7.11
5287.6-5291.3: 7.73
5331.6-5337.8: 7.93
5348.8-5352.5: 8.44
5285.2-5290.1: 8.37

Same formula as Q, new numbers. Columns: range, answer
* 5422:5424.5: 11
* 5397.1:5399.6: 9.95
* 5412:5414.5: 9.52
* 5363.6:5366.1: 8.72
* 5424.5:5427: 8.04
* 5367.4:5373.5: 7.94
